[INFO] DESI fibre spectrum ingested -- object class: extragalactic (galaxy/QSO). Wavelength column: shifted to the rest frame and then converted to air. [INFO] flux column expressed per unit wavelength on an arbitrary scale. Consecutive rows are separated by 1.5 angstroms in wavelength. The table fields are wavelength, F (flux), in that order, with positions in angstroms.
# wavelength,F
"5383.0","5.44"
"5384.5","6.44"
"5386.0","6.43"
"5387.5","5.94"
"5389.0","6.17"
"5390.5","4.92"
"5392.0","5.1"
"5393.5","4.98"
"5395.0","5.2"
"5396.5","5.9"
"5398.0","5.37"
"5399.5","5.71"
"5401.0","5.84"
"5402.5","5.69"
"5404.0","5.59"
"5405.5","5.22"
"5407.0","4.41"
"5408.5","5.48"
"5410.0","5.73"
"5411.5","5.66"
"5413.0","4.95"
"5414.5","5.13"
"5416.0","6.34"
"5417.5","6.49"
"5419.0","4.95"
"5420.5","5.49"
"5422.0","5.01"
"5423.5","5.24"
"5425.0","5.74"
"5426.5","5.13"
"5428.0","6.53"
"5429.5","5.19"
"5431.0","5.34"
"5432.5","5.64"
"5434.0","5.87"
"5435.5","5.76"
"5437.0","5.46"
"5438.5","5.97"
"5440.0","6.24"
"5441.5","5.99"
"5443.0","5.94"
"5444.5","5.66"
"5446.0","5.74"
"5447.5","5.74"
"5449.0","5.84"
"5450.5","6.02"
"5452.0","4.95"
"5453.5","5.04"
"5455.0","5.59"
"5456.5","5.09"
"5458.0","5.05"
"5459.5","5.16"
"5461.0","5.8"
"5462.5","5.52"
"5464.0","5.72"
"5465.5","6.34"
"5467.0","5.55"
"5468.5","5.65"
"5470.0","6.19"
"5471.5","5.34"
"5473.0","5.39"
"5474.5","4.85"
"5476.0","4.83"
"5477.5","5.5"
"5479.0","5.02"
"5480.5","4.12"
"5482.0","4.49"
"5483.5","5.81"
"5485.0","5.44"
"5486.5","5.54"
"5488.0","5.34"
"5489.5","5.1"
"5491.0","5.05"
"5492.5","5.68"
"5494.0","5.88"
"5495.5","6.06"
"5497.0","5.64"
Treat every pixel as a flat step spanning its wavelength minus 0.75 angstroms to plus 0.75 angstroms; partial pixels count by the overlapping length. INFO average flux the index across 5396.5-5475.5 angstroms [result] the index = 5.56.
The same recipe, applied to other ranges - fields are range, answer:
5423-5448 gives 5.72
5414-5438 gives 5.59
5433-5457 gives 5.69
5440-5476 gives 5.57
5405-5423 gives 5.41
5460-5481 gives 5.43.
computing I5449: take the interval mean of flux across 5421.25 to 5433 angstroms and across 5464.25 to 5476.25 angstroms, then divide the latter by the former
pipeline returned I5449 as 1.01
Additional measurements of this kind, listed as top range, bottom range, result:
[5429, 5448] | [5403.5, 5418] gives 1.05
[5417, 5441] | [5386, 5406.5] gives 1.02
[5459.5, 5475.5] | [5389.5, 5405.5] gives 1.03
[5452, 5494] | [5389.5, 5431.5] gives 0.98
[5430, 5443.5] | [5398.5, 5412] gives 1.06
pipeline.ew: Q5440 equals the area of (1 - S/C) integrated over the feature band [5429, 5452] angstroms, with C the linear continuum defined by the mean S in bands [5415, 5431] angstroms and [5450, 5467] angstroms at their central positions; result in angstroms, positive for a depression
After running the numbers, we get -0.9 angstroms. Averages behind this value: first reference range 5.59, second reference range 5.48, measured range 5.74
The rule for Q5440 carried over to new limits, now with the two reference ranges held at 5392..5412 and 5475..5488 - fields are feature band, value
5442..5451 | -1.0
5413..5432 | -0.6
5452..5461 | 0.0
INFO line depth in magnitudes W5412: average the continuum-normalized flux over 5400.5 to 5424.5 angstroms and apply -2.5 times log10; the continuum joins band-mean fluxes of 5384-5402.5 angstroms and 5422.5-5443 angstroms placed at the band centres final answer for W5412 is 0.04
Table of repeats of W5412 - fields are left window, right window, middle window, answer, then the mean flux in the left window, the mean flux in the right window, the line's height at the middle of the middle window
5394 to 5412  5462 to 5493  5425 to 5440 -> -0.05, 5.47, 5.35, 5.43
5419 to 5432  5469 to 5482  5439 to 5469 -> -0.07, 5.43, 5.13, 5.26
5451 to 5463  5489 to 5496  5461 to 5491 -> 0.01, 5.29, 5.55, 5.43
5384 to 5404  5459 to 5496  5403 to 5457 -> 0.00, 5.66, 5.41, 5.55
